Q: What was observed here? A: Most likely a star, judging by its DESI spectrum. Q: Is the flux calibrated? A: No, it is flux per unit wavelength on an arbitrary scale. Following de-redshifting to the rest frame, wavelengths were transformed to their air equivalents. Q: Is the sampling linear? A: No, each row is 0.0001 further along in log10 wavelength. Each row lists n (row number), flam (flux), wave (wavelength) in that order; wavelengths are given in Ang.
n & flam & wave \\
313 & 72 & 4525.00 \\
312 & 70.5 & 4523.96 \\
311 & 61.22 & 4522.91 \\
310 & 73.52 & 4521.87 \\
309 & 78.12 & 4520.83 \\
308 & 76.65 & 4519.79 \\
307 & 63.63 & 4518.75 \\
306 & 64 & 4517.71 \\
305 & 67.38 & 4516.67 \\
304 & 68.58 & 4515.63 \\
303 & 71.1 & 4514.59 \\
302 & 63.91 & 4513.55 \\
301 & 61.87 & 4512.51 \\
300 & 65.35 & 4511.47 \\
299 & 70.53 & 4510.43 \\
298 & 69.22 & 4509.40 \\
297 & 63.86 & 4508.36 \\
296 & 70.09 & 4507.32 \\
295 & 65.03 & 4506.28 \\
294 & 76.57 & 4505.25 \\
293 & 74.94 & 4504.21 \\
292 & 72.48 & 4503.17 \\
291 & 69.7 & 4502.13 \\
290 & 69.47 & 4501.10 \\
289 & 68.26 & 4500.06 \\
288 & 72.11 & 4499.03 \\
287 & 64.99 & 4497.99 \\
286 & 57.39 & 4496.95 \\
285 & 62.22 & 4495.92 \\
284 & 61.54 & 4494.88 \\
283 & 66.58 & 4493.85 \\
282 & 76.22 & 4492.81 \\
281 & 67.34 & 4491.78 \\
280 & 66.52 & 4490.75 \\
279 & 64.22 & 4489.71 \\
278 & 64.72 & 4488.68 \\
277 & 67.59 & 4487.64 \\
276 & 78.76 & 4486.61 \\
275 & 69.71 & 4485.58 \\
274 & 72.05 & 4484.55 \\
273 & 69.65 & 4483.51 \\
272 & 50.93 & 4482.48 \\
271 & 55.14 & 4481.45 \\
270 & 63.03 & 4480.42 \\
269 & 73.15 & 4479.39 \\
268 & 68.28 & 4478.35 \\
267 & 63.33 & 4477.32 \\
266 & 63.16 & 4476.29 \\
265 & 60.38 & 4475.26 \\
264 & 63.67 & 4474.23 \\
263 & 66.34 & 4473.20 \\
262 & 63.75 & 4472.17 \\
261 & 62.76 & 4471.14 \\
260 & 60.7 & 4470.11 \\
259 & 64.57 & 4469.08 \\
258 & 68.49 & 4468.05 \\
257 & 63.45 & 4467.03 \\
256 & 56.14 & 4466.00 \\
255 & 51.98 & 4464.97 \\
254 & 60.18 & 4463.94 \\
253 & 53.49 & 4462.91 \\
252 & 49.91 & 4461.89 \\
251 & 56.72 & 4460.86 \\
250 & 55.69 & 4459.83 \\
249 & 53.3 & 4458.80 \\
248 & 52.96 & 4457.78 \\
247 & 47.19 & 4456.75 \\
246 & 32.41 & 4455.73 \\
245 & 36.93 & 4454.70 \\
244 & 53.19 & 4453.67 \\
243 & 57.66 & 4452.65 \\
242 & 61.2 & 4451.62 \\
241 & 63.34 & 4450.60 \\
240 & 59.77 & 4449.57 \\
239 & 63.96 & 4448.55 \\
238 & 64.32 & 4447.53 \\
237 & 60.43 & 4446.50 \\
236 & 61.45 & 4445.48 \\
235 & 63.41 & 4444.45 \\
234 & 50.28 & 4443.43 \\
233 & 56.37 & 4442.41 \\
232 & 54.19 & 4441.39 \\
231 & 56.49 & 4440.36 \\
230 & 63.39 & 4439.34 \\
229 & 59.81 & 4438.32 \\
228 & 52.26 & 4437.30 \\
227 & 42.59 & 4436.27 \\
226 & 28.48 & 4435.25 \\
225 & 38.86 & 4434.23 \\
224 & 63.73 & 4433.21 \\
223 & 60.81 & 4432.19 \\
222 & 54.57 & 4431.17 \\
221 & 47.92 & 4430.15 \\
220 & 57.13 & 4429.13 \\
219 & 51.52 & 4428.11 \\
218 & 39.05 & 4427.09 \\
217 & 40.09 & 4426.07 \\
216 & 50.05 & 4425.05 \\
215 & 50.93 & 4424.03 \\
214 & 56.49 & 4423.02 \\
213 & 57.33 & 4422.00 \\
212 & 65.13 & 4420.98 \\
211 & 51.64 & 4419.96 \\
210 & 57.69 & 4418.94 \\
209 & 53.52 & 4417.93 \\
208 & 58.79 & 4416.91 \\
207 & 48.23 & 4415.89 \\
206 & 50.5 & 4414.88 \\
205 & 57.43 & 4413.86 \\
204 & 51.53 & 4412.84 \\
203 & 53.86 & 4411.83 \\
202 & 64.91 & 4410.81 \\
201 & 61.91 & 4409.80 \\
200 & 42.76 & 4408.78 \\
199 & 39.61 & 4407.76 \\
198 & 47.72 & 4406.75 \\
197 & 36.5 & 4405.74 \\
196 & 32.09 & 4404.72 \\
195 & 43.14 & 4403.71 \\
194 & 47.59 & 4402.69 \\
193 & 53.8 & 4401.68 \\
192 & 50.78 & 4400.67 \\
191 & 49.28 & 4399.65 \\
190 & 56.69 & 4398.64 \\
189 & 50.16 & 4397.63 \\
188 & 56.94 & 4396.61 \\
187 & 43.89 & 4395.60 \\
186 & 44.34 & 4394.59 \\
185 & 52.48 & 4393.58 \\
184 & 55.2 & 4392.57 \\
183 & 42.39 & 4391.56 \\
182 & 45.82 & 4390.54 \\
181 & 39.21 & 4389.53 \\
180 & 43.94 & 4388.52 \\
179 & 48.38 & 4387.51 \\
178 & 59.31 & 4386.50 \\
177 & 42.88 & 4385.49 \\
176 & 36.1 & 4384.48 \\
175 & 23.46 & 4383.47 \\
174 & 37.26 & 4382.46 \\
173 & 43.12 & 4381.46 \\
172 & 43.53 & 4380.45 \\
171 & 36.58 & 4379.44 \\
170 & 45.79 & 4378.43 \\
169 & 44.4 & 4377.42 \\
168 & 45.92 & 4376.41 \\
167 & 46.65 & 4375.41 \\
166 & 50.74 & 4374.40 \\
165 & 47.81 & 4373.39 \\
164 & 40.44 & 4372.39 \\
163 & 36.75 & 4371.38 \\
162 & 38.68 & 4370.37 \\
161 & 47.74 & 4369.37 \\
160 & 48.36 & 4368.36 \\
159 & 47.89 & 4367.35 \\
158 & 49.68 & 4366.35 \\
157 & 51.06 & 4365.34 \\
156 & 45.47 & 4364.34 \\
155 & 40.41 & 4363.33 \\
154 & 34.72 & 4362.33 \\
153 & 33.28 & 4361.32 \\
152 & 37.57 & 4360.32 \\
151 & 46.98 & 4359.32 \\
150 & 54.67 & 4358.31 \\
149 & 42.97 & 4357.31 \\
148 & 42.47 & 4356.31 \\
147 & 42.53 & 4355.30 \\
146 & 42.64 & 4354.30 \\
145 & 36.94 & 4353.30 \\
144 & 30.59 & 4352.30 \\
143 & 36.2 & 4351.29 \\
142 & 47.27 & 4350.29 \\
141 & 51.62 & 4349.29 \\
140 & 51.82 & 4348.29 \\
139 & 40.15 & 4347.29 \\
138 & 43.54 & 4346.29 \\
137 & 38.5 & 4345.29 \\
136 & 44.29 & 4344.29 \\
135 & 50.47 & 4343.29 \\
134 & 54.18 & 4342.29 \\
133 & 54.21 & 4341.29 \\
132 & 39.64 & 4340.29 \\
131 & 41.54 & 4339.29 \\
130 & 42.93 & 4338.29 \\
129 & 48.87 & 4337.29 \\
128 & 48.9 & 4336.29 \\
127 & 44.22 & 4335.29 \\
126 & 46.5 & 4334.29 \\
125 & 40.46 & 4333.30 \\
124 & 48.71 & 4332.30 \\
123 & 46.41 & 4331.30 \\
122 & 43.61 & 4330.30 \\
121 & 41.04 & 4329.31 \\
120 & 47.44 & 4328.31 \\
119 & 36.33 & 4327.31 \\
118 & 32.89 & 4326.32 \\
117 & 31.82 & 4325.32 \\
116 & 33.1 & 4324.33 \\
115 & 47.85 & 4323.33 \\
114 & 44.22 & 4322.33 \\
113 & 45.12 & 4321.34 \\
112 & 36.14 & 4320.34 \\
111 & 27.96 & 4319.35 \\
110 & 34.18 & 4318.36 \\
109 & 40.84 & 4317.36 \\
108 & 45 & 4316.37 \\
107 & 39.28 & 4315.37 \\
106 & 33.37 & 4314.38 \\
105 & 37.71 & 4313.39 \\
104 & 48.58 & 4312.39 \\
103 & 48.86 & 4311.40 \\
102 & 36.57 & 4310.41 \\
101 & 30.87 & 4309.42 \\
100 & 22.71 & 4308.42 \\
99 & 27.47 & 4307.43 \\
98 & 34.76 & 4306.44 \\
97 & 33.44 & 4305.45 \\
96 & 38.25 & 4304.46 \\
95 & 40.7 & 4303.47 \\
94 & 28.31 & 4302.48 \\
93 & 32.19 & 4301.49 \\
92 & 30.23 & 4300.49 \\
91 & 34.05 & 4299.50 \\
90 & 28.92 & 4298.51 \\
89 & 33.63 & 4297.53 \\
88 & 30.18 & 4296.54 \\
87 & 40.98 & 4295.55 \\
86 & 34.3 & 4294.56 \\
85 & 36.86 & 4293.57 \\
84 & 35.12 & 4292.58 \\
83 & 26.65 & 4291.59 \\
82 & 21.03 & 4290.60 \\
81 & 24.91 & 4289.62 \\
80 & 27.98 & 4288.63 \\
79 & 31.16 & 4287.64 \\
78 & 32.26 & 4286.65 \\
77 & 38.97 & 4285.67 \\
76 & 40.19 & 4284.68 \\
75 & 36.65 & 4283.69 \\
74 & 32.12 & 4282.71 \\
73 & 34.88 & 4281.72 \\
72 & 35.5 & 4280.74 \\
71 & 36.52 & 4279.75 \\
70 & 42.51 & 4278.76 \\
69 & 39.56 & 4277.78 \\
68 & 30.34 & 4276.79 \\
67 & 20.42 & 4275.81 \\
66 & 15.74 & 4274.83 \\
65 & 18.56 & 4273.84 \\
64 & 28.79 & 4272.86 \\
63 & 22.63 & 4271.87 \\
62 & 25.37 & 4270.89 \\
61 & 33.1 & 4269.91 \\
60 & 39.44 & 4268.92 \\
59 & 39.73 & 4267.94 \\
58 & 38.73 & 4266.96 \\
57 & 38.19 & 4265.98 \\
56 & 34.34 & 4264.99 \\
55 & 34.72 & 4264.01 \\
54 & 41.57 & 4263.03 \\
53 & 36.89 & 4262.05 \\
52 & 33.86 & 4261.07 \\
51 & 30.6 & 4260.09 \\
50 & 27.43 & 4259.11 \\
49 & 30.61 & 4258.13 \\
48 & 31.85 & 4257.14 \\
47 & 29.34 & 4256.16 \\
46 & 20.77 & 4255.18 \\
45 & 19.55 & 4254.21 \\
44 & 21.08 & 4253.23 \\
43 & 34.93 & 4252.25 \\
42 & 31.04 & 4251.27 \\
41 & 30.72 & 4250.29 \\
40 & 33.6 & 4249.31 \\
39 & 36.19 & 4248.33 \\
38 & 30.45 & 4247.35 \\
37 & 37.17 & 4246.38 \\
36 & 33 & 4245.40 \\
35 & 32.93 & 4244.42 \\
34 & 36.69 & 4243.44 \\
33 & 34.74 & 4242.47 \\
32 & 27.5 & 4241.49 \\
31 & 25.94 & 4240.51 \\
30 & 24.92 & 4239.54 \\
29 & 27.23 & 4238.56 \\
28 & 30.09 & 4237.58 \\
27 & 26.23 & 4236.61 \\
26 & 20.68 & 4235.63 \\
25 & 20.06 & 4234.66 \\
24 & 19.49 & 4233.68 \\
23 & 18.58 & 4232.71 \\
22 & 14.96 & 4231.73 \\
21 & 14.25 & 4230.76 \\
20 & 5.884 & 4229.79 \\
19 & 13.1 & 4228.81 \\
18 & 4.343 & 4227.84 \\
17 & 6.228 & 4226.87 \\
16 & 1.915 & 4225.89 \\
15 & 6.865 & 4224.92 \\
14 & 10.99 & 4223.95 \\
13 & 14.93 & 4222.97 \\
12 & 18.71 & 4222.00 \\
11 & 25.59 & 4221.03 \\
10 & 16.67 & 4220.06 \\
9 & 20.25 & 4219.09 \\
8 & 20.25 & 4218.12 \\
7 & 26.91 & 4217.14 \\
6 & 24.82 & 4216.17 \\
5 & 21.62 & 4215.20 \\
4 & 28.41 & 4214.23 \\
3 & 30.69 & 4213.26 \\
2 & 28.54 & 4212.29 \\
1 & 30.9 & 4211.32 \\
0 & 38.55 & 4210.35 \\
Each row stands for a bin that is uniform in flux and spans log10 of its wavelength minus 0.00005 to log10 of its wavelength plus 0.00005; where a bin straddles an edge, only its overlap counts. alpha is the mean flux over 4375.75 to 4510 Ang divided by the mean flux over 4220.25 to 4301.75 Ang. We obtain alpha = 1.99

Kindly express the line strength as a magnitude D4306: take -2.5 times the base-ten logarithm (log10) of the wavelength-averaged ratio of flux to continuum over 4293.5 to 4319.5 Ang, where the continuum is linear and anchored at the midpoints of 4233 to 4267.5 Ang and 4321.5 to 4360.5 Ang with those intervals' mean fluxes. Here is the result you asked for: 0.10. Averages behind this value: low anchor 30.3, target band 35.3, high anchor 43.6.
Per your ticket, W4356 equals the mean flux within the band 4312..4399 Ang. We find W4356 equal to 43.4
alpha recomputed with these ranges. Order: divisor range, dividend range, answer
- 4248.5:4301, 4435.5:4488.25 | 1.86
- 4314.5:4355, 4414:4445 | 1.25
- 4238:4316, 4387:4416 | 1.50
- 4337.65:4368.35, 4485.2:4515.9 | 1.55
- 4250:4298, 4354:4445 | 1.52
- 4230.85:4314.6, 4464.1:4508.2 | 2.10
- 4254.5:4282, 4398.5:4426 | 1.61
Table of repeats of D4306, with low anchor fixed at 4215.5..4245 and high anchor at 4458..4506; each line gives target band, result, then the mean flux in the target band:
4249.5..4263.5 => -0.22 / 30.1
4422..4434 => 0.06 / 52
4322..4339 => -0.14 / 42.6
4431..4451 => 0.02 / 55.9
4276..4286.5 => -0.25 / 36.1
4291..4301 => -0.05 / 32.9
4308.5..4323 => -0.11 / 38.8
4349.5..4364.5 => 0.03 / 41.1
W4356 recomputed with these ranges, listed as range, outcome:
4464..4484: 62.5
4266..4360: 37.7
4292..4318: 35.5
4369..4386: 41.6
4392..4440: 50.9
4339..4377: 44.1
